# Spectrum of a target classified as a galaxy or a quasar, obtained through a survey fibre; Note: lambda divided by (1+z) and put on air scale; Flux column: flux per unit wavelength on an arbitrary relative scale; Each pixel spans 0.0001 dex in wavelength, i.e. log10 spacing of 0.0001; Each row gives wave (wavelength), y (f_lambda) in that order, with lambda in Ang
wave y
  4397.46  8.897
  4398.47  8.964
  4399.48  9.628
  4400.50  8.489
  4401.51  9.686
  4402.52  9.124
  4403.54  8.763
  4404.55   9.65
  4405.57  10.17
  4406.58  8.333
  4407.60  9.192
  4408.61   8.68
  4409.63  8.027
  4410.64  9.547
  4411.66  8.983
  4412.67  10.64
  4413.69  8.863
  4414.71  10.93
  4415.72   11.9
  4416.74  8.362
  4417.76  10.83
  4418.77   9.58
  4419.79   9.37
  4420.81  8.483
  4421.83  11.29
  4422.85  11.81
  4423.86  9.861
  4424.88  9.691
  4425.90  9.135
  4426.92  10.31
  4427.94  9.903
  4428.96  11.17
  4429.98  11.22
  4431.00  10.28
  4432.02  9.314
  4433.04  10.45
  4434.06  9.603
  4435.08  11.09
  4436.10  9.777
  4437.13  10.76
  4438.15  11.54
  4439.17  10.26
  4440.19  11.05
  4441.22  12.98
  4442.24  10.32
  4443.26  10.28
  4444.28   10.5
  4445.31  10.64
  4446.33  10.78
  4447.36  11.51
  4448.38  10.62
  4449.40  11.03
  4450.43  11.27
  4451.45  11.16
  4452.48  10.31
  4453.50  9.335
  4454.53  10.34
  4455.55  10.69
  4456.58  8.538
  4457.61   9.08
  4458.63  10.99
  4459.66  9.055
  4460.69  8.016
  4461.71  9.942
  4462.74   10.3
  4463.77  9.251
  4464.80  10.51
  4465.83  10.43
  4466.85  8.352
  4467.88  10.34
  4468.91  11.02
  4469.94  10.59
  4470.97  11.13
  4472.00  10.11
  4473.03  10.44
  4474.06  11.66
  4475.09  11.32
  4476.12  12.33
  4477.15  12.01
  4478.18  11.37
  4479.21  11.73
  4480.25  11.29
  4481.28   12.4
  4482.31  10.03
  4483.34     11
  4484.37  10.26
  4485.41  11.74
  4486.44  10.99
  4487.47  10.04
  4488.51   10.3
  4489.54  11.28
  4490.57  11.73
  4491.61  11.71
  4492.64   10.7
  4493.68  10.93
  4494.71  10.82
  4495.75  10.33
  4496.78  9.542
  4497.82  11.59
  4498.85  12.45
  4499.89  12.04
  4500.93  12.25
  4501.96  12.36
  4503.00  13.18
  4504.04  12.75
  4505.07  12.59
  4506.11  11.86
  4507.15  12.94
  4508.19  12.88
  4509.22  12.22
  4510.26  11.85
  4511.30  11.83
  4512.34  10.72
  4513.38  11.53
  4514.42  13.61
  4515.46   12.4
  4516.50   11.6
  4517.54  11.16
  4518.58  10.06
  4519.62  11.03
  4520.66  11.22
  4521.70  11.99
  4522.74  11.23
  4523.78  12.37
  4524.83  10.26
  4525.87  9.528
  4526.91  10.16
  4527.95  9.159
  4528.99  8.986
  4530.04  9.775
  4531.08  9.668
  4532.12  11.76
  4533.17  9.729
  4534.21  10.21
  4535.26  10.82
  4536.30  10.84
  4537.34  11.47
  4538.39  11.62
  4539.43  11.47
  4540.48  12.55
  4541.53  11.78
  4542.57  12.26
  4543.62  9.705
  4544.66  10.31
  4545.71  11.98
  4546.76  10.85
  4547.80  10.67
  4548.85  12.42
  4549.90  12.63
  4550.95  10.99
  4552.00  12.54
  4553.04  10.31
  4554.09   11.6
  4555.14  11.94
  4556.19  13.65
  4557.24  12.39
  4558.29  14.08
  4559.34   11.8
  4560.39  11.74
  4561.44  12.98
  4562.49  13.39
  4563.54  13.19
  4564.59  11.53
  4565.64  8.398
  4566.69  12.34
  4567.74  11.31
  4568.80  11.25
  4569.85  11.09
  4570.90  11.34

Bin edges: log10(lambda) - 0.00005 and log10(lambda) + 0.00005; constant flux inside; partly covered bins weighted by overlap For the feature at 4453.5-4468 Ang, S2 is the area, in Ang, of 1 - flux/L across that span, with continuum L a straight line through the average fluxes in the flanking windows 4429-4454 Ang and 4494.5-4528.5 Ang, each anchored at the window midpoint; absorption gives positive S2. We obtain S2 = 1.7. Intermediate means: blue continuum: 10.7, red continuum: 11.6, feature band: 9.67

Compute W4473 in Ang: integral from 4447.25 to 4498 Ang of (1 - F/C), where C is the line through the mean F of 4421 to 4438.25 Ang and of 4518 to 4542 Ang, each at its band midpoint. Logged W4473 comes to -0.39 Ang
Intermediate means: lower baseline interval 10.4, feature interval 10.6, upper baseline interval 10.8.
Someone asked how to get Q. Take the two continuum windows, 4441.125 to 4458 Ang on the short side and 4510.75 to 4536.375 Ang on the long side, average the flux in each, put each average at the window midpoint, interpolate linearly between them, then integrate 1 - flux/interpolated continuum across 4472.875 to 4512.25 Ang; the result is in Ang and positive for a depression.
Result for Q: -3.06 Ang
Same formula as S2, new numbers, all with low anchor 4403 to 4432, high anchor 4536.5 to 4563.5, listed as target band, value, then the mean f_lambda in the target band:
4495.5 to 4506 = -0.8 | 12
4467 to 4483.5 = -0.6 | 11.1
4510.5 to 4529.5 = 0.6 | 11.1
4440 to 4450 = -0.7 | 11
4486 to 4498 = 0.2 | 10.8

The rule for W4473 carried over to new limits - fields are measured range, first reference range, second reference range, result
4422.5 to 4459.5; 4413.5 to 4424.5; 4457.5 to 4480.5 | -0.6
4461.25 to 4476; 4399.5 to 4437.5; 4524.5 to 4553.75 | -0.3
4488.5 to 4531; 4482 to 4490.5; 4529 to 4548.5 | -2.1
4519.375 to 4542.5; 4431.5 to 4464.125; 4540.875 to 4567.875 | 1.3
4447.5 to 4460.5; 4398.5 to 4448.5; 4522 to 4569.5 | 0.2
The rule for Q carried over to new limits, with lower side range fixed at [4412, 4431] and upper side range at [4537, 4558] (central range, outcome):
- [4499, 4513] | -1.3 Ang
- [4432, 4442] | -0.4 Ang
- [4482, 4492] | 0.0 Ang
